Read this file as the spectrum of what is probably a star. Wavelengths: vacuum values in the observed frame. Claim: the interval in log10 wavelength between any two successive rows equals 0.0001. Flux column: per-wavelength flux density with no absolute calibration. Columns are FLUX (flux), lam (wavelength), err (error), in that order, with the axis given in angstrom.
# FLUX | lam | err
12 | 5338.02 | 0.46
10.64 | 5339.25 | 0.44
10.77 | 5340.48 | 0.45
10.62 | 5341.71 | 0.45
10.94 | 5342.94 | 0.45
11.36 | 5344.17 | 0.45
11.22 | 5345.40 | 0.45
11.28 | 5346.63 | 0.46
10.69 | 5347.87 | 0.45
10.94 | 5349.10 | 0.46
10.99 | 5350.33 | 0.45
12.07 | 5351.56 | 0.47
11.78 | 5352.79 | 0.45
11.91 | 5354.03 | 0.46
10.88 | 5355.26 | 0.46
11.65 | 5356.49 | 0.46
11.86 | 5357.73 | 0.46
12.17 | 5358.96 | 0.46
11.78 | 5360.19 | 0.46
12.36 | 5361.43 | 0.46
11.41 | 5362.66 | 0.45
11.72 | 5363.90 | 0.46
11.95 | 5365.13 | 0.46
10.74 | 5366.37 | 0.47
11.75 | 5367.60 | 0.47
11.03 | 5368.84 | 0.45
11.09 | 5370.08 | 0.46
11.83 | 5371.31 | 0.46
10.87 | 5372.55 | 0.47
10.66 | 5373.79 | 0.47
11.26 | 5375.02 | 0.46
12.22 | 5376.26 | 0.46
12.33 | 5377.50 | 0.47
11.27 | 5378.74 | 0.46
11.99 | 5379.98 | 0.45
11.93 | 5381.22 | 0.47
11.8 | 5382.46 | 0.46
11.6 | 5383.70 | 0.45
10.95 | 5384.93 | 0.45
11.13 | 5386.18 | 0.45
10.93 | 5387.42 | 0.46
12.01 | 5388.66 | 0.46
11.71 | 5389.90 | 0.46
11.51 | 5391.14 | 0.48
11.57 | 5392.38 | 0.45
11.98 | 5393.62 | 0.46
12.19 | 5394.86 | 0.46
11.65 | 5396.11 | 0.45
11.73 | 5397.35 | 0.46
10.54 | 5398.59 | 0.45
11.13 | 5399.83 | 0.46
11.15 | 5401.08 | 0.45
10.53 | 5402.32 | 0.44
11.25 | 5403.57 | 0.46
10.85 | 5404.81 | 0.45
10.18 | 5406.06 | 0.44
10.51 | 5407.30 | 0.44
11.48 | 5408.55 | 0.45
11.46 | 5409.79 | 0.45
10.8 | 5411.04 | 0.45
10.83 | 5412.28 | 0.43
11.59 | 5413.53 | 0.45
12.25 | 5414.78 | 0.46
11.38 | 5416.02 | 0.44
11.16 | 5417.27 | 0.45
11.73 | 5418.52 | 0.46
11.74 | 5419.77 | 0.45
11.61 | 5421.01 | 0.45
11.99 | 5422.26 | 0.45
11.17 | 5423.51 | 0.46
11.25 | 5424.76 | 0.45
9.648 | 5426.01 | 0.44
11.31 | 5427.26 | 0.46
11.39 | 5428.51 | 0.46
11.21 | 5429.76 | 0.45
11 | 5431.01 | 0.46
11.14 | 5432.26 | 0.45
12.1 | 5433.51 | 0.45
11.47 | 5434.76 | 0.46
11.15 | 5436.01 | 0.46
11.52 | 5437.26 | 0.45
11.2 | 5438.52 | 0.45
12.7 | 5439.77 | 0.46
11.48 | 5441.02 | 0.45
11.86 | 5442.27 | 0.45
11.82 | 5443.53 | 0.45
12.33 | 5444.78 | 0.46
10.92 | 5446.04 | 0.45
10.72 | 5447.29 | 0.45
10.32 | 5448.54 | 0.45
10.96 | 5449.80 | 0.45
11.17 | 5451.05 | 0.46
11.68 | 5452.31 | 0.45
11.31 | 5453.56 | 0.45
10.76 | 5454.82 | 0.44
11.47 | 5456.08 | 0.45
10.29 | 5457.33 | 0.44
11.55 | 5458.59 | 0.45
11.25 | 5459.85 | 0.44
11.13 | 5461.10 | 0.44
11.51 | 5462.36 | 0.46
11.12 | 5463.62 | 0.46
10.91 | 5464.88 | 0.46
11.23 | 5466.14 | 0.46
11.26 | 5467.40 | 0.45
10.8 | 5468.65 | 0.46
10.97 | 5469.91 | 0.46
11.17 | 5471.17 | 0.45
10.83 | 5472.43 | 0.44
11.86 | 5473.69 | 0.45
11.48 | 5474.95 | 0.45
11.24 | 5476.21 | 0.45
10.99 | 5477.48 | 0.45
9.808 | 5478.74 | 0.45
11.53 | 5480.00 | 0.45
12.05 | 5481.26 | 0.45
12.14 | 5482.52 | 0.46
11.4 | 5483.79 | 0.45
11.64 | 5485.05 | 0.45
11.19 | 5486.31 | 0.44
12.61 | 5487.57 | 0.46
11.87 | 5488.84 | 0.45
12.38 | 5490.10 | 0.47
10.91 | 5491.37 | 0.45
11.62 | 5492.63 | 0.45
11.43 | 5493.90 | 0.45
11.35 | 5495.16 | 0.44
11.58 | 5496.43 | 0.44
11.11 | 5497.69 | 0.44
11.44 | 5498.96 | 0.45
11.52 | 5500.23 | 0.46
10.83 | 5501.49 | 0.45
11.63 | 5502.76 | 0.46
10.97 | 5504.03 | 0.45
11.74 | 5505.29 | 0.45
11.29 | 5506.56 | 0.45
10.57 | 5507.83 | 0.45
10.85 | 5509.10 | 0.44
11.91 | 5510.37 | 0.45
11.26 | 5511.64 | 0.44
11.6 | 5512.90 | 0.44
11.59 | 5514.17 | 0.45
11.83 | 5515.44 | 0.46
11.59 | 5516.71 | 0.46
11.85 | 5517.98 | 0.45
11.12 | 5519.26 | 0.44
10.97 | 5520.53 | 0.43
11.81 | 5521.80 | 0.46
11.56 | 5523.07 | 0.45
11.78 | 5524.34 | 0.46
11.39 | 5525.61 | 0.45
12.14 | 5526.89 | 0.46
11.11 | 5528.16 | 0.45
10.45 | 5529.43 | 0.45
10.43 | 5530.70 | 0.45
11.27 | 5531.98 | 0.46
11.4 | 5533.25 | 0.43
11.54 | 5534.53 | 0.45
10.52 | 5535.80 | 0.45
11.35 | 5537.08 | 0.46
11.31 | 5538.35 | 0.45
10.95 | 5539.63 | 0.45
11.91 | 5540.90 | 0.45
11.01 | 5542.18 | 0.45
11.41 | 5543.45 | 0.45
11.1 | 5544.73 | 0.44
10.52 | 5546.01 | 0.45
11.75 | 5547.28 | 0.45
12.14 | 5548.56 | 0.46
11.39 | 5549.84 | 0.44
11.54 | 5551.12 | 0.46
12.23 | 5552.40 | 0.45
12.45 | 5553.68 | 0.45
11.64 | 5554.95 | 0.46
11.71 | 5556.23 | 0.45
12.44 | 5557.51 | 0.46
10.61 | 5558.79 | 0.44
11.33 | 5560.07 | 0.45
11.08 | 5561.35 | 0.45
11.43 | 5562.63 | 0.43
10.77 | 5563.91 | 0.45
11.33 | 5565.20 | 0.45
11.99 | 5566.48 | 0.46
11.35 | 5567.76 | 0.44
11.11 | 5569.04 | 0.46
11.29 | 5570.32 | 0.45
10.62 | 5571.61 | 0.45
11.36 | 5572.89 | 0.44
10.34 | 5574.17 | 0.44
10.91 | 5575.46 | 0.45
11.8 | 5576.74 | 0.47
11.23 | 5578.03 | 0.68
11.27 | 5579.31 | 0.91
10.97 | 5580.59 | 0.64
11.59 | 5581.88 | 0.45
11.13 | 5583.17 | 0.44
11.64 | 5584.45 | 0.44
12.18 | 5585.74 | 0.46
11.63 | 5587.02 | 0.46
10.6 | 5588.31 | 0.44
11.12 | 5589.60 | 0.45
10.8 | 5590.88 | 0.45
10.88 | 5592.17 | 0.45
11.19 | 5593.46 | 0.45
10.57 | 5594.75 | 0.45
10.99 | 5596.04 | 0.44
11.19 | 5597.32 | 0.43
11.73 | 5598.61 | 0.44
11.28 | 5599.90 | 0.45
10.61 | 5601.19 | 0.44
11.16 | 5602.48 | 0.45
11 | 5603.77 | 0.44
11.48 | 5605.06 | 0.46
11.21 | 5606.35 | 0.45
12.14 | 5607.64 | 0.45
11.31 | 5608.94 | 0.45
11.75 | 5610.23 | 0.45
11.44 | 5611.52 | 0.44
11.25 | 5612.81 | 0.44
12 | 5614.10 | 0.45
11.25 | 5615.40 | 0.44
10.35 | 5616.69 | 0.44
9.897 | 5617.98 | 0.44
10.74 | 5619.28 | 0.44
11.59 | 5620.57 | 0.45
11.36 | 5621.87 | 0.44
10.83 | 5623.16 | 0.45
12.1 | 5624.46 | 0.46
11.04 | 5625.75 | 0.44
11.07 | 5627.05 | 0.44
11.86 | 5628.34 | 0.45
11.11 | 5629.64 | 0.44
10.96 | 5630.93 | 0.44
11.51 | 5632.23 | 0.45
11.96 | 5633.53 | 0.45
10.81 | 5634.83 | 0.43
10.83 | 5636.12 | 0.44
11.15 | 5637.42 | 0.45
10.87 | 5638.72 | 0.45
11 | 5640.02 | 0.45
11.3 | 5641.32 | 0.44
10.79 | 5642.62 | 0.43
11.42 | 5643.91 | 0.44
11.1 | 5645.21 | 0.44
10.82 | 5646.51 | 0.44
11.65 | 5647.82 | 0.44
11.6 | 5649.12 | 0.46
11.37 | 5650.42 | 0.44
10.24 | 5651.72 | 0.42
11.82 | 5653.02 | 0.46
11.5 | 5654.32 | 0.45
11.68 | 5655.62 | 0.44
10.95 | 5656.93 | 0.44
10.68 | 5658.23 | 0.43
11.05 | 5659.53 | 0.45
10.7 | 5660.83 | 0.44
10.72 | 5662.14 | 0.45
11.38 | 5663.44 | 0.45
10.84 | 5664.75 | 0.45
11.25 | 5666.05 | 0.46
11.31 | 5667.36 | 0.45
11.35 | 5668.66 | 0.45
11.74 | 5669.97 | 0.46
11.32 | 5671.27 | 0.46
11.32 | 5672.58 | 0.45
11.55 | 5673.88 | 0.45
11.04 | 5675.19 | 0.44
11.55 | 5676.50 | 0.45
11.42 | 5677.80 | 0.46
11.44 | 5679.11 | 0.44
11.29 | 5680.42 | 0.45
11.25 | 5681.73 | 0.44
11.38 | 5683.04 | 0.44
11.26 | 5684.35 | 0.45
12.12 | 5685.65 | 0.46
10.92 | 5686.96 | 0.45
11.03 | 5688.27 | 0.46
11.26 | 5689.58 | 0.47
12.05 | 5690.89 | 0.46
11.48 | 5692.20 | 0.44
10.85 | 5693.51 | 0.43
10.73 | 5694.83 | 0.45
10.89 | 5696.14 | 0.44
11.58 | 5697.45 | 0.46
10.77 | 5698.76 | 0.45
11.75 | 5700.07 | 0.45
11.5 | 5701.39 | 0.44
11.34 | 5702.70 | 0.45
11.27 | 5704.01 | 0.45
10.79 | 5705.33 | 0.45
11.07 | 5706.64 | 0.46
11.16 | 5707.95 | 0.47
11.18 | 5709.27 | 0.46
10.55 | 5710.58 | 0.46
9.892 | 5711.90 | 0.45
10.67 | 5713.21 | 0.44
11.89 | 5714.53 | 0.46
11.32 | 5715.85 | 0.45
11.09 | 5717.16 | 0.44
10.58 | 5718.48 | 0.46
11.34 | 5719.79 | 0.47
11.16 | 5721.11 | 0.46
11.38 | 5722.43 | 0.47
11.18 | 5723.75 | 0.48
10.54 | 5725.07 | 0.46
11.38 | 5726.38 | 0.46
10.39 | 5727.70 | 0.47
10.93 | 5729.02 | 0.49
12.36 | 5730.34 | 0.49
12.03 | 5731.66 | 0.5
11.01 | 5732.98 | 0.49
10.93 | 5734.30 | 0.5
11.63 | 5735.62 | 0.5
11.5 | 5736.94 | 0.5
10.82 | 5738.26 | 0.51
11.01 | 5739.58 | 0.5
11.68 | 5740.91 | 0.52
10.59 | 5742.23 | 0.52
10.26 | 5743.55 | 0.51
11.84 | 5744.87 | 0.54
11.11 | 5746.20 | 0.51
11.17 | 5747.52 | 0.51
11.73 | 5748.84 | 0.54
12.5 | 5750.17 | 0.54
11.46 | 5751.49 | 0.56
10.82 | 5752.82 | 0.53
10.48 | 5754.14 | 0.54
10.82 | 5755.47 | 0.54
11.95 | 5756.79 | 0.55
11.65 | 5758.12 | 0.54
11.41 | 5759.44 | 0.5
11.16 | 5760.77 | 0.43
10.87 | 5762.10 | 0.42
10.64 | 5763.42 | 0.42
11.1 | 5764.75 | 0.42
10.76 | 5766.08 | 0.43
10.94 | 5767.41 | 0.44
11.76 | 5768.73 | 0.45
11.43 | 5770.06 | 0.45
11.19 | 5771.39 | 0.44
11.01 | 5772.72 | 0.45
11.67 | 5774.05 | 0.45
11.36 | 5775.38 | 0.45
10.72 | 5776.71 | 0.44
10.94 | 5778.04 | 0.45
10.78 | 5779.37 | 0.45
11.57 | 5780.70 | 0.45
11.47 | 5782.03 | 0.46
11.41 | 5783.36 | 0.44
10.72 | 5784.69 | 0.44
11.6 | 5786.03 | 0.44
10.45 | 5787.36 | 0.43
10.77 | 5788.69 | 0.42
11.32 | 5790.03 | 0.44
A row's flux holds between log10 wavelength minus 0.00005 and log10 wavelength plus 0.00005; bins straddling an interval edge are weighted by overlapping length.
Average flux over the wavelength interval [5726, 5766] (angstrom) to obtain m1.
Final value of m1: 11.2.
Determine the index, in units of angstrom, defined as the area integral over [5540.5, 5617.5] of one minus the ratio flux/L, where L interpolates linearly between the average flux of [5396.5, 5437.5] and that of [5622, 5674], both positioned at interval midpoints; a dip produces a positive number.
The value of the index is -0.7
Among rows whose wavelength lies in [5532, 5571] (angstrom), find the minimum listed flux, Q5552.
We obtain 10.52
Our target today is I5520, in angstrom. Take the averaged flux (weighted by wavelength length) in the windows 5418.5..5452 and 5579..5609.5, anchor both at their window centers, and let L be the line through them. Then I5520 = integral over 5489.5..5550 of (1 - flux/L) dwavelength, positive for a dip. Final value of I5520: -0.3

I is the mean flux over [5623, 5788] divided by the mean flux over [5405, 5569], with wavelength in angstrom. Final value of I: 1.0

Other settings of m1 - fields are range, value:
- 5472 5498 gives 11.5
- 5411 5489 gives 11.3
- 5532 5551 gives 11.3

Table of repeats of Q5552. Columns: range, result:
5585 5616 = 10.57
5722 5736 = 10.39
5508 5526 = 10.85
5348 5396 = 10.66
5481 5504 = 10.83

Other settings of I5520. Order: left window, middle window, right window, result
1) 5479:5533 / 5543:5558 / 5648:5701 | -0.4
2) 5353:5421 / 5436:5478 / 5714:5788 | 0.5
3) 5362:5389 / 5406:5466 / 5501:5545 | 0.6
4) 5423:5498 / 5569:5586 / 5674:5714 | 0.0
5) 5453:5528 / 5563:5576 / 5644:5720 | 0.2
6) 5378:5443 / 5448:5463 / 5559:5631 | 0.3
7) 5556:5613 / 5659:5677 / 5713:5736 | 0.0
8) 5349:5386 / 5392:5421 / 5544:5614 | 0.6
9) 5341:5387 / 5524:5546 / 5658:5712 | 0.2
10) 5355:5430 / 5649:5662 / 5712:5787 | 0.1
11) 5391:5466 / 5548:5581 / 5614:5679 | -0.5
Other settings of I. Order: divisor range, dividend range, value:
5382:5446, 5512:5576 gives 1.00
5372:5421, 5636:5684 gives 0.98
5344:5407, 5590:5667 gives 0.98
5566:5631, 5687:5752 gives 1.00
